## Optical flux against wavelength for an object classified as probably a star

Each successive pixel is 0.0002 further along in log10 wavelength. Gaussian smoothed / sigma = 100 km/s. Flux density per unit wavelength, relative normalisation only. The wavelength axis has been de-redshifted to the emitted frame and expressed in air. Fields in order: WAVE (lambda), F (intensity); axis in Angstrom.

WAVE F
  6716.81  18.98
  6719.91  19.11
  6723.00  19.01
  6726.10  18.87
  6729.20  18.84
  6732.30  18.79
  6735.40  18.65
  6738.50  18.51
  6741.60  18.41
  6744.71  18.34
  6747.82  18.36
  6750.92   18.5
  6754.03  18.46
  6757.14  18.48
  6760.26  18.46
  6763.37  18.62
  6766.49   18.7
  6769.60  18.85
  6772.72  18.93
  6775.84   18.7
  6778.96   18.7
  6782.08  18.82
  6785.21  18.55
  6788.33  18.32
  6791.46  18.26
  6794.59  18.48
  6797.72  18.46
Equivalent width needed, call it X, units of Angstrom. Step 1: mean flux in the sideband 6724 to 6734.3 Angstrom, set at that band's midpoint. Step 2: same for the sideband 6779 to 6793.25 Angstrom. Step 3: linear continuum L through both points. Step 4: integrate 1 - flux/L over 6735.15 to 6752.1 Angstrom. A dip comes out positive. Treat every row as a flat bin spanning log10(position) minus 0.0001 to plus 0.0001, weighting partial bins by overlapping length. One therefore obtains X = 0.3 Angstrom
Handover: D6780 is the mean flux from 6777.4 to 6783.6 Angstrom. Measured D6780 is 18.8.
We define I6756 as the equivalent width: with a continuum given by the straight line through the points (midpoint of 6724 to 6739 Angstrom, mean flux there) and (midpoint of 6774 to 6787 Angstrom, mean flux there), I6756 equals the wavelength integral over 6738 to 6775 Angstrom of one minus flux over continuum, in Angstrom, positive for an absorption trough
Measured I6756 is 0.33 Angstrom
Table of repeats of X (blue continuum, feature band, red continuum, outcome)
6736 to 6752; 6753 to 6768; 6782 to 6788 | 0.0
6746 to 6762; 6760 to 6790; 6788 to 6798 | -0.4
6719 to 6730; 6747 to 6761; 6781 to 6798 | 0.2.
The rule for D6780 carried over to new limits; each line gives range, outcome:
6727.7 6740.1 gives 18.7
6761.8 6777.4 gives 18.8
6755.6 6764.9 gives 18.5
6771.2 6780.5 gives 18.8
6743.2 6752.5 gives 18.4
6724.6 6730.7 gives 18.8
